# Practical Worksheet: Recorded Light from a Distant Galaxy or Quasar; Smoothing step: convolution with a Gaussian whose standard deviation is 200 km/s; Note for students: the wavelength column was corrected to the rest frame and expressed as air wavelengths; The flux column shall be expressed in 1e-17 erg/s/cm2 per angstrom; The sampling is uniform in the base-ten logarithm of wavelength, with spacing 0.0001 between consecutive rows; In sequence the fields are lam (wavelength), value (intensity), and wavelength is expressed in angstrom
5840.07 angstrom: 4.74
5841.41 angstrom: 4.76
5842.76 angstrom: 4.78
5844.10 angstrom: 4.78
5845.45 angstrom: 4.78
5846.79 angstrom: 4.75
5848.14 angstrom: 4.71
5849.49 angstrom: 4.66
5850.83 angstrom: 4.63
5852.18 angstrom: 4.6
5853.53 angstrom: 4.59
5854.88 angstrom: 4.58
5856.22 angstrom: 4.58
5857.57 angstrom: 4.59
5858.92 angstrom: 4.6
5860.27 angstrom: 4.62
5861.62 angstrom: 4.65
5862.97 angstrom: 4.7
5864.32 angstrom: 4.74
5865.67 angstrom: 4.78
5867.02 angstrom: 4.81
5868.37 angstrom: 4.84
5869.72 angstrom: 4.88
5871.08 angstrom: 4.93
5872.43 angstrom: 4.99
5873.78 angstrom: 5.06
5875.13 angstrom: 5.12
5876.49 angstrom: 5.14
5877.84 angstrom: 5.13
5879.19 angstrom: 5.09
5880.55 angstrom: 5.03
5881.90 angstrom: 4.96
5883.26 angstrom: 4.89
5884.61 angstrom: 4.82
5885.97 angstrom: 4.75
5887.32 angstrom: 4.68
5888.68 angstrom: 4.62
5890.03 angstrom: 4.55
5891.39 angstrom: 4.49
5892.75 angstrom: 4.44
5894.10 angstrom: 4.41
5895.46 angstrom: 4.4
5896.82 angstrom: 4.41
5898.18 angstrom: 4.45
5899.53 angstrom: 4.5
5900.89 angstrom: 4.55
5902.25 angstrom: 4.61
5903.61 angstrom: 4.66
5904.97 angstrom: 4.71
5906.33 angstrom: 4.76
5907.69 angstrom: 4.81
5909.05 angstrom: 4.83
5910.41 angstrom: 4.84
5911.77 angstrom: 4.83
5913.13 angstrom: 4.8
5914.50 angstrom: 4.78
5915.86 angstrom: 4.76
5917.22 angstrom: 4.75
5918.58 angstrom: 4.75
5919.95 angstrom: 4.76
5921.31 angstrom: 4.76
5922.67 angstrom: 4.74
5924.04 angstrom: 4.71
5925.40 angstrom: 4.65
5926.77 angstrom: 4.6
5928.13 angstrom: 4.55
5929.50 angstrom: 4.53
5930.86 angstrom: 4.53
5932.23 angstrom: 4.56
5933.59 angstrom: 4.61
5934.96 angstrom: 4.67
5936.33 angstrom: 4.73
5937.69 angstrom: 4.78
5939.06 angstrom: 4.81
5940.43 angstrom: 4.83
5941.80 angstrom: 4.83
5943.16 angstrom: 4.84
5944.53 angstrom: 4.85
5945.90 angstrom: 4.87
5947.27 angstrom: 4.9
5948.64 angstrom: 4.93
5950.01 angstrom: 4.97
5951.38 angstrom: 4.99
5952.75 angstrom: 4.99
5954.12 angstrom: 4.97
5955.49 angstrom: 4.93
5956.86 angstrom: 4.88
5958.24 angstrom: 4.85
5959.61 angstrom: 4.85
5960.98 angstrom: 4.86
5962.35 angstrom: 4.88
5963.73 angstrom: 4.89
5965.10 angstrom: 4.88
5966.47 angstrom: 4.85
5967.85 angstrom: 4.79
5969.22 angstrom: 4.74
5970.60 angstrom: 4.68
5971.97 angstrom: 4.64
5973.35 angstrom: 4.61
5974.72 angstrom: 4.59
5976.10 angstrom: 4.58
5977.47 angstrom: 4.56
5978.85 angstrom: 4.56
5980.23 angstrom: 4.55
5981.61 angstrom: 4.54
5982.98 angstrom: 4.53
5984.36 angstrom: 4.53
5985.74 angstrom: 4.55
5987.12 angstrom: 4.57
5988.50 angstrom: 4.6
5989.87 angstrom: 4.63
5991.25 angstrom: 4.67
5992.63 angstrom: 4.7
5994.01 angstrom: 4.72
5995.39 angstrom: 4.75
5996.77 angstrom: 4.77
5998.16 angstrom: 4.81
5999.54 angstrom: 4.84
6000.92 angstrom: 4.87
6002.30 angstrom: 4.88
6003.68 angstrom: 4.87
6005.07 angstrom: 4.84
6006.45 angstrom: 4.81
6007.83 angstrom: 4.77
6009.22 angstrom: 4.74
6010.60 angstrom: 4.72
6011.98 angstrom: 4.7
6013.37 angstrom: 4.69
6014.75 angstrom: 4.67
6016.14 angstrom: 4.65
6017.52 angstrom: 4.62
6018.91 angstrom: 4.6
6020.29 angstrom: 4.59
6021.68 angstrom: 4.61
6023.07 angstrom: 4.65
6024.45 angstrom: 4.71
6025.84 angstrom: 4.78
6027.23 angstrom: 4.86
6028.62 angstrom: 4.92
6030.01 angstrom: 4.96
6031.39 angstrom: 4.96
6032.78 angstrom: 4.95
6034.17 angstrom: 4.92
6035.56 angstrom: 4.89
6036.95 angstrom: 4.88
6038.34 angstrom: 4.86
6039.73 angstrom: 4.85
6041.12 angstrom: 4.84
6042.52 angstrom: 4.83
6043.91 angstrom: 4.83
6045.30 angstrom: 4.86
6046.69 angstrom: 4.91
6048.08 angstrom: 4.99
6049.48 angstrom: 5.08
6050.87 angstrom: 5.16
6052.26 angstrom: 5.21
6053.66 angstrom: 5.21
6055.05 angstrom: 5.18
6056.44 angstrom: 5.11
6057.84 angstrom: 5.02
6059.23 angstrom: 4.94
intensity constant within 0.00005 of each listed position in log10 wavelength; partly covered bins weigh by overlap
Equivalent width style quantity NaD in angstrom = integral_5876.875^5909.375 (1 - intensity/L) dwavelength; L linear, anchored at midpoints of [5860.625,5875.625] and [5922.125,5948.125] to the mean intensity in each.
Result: 0.8 angstrom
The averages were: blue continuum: 4.86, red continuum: 4.72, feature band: 4.69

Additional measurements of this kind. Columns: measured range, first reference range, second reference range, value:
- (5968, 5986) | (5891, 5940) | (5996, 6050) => 0.56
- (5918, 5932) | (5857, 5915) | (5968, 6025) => 0.21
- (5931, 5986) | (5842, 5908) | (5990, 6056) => 0.30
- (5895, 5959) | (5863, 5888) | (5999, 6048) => 1.77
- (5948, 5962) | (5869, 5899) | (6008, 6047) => -0.40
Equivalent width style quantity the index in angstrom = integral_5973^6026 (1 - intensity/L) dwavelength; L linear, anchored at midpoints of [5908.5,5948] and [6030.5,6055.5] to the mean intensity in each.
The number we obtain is 2.2 angstrom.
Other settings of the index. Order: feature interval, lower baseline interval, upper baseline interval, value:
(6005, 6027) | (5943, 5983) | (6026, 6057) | 0.9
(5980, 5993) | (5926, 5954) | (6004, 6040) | 0.5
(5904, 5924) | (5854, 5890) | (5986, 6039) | 0.1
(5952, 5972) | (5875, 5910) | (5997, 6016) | -0.4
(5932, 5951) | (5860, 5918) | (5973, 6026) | -0.4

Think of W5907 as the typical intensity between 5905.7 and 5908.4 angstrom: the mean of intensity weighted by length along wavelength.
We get 4.79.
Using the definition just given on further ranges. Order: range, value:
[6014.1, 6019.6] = 4.63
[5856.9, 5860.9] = 4.6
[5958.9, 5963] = 4.87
